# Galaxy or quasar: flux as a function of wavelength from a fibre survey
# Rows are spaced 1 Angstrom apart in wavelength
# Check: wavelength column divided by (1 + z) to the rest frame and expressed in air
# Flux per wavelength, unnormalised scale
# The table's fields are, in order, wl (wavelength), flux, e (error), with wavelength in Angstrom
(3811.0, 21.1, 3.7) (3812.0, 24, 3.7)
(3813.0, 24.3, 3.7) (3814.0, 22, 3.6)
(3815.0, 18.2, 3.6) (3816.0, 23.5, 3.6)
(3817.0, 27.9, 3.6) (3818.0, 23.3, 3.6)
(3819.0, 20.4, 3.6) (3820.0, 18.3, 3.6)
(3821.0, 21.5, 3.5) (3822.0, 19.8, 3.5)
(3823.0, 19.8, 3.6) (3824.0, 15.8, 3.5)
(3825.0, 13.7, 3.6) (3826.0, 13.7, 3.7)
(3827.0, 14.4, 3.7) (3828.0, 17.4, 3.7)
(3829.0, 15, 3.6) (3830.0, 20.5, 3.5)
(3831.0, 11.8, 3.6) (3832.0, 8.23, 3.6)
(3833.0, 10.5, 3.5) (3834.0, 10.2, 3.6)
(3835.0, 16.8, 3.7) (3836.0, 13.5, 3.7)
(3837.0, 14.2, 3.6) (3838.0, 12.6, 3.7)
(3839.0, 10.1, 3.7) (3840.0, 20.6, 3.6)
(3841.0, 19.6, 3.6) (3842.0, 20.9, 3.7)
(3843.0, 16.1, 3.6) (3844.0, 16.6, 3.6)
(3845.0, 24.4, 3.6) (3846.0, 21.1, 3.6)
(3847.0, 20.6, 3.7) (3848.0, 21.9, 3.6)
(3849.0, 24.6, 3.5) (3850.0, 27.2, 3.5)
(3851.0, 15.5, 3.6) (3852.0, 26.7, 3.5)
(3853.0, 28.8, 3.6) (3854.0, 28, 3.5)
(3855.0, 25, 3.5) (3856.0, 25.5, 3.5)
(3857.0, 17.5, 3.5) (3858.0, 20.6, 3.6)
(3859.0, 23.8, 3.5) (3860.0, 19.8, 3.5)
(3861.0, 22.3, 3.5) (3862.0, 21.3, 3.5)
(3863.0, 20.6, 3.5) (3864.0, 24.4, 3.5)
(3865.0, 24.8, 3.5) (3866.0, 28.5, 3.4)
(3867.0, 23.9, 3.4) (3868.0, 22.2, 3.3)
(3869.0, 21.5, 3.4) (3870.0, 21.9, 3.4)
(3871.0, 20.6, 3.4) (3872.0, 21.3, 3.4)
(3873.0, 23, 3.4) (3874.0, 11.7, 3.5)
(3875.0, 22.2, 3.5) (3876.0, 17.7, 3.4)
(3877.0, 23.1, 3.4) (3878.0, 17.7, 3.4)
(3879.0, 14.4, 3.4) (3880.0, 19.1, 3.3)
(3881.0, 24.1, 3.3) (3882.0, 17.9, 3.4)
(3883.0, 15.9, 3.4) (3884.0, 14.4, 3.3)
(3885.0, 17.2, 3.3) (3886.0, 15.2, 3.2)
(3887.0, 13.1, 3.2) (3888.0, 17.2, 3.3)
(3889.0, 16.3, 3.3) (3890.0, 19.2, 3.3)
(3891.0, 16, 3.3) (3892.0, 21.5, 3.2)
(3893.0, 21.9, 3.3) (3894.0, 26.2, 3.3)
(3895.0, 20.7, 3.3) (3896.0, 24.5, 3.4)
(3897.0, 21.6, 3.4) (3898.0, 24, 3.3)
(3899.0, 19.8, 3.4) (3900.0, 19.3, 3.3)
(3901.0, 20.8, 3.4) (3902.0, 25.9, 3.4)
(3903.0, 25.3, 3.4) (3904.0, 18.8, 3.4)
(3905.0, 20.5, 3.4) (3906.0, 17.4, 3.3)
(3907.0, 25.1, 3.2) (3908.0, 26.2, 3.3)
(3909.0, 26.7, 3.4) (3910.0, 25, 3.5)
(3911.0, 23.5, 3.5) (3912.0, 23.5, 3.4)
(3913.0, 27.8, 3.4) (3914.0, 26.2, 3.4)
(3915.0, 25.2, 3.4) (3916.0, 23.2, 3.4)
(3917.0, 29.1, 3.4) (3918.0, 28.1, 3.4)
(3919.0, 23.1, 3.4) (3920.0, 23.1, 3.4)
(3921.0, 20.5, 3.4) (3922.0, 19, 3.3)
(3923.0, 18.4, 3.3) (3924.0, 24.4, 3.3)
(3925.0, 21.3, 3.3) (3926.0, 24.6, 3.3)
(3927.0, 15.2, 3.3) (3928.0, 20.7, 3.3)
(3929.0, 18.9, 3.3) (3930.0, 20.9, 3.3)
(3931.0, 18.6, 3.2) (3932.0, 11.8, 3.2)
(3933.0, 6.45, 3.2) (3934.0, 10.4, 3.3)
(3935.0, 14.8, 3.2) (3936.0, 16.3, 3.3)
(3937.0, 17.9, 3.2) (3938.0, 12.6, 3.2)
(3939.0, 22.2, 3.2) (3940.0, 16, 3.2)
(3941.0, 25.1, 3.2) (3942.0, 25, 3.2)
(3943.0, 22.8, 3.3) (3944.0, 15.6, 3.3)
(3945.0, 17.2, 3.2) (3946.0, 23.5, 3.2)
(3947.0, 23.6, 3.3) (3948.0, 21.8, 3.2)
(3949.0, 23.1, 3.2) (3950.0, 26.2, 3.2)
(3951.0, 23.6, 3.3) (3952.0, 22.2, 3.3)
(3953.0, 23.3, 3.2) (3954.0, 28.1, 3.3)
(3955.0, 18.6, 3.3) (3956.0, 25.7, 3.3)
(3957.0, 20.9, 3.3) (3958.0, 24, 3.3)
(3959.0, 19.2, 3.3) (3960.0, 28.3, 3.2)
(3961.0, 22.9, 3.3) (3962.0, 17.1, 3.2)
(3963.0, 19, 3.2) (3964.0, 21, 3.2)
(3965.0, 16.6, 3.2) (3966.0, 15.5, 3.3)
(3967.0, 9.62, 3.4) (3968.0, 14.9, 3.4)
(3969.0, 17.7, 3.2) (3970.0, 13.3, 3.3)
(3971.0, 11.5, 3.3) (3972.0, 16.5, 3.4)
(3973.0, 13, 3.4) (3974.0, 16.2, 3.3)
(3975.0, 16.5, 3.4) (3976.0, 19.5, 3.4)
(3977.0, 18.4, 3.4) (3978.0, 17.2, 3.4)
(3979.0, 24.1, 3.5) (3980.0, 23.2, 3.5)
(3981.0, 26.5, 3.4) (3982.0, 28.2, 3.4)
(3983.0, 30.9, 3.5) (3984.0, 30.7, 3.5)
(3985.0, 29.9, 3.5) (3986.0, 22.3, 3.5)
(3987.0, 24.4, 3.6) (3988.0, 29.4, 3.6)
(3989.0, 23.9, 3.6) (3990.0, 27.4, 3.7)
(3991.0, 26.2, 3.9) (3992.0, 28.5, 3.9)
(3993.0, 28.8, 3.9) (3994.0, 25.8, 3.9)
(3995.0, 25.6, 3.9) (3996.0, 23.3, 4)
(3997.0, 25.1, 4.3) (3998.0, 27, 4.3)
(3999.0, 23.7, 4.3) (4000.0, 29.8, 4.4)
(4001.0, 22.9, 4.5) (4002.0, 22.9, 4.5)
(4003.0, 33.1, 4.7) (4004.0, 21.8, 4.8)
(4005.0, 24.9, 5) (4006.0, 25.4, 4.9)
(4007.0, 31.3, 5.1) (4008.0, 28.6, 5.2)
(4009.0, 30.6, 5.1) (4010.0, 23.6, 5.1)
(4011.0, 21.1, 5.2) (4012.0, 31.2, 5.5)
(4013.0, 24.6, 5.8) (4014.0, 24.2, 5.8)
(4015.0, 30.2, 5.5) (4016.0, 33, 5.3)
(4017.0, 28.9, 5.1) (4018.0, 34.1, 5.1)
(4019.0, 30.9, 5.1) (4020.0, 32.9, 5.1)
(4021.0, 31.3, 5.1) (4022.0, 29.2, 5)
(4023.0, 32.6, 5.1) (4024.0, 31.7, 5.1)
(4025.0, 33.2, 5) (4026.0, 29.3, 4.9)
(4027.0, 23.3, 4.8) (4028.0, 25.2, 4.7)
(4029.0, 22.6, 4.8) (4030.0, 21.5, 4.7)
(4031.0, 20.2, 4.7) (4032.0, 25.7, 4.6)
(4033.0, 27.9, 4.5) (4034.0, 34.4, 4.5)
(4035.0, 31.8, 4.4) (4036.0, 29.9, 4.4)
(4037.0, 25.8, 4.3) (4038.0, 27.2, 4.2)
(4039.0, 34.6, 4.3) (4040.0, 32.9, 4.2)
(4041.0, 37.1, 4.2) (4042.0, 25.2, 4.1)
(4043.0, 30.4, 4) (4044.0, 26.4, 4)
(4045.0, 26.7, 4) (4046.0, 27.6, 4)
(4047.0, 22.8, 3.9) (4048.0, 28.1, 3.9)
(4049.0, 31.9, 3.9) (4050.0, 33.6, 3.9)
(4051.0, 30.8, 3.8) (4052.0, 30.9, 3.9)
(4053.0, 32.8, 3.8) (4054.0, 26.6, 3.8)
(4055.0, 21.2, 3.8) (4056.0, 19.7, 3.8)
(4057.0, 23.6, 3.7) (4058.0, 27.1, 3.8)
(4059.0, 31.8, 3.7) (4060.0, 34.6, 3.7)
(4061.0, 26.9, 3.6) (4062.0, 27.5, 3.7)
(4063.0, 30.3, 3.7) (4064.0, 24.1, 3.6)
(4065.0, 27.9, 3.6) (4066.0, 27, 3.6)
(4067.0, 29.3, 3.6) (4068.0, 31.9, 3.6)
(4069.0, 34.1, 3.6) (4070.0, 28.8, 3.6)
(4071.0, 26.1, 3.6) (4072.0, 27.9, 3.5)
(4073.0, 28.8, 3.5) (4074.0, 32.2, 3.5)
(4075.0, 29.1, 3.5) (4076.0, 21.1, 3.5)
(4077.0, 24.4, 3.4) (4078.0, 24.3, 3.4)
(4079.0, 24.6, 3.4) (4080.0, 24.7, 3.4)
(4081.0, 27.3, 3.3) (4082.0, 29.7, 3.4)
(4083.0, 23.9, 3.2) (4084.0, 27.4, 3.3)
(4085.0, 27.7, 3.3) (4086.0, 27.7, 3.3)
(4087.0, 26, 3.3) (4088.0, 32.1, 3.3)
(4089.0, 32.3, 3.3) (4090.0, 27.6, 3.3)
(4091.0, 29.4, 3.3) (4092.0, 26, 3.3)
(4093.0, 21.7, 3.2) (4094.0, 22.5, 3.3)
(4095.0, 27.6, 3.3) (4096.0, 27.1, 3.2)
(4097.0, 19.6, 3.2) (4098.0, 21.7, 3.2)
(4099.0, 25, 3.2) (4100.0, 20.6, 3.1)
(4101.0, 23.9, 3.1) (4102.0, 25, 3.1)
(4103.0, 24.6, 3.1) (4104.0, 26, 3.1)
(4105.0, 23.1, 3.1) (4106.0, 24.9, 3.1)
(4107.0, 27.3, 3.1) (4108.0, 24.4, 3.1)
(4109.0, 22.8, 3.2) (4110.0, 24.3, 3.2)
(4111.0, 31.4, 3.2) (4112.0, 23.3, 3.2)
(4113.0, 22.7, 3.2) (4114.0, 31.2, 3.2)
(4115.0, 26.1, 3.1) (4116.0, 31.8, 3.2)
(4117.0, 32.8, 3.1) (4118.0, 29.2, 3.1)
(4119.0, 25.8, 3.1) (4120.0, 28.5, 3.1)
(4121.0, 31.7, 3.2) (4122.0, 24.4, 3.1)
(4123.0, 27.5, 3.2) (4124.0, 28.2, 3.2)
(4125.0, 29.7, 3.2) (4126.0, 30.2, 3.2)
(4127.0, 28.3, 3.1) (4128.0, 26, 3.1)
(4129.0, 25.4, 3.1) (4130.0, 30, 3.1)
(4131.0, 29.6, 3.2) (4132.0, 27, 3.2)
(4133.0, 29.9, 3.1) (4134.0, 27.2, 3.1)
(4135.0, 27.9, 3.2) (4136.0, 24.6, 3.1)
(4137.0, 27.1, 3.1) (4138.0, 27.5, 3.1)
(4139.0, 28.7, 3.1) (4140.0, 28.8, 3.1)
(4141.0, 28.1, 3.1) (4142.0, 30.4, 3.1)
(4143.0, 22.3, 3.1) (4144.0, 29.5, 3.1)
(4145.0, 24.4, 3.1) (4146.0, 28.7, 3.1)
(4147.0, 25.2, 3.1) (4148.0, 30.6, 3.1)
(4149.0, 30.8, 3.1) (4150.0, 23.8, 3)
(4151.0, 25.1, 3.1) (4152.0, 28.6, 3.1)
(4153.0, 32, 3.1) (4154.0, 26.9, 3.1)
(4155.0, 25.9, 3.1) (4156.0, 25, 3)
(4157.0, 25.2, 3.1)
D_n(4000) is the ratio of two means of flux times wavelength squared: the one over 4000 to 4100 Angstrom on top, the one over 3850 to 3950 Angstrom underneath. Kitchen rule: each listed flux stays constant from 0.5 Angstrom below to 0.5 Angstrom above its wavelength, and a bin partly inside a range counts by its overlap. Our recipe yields 1.43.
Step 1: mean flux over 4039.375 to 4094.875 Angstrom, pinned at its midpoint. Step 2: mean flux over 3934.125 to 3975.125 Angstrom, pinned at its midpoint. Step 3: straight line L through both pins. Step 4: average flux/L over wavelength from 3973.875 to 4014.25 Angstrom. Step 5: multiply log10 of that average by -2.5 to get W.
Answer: -0.137 mag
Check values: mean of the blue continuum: 19.4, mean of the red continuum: 27.9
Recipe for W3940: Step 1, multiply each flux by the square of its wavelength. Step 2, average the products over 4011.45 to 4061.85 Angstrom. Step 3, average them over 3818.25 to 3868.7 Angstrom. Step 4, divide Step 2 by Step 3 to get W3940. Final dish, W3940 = 1.63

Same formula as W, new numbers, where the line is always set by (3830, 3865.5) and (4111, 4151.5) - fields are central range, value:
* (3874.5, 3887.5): 0.154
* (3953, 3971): 0.177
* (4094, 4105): 0.123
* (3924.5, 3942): 0.252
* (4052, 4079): -0.072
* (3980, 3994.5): -0.153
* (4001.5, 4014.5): -0.093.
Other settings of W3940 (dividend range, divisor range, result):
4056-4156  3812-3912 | 1.53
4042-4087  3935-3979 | 1.50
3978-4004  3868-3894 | 1.48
